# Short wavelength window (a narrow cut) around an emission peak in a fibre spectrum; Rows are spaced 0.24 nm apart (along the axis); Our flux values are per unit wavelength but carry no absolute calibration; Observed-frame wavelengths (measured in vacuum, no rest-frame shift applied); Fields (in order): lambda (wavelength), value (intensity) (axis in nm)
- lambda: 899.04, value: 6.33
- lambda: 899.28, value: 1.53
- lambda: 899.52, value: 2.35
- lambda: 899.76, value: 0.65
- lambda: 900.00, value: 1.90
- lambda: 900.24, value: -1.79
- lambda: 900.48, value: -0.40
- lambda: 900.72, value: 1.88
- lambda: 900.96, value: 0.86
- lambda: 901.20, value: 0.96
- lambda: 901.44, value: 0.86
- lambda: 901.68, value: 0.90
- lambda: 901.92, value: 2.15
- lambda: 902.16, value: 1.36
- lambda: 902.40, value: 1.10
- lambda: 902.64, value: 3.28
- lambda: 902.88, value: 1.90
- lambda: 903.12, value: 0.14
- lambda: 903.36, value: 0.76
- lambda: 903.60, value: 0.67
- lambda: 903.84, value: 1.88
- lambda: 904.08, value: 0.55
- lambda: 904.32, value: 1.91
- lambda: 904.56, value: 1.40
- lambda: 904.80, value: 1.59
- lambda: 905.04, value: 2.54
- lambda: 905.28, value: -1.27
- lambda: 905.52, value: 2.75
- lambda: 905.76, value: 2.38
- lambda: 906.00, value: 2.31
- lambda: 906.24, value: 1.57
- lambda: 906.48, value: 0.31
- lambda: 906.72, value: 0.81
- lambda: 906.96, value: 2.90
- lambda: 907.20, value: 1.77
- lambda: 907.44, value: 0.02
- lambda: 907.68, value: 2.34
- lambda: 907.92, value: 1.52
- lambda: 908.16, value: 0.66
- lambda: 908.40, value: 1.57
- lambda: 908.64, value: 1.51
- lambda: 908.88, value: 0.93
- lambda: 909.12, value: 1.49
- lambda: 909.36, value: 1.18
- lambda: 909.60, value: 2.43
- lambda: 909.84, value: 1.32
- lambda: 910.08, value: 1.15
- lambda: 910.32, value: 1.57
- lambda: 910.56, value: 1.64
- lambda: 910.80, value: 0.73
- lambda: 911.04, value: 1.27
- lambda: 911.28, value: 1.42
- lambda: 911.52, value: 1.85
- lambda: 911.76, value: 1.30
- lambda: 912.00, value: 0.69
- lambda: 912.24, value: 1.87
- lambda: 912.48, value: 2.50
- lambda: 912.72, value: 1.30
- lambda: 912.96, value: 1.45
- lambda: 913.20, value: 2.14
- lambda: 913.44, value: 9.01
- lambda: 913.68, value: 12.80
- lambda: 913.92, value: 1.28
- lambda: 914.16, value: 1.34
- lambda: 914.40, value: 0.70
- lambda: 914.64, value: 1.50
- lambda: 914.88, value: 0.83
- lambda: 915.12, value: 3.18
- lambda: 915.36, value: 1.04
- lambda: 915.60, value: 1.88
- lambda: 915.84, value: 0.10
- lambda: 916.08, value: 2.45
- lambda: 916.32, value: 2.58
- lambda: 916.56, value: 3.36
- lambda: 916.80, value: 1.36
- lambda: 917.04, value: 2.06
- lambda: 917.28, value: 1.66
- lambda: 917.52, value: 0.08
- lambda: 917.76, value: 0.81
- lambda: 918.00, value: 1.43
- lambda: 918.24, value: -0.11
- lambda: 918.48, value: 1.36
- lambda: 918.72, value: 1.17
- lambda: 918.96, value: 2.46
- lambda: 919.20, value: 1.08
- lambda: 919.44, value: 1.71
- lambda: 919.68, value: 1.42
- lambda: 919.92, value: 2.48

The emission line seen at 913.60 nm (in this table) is H-beta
